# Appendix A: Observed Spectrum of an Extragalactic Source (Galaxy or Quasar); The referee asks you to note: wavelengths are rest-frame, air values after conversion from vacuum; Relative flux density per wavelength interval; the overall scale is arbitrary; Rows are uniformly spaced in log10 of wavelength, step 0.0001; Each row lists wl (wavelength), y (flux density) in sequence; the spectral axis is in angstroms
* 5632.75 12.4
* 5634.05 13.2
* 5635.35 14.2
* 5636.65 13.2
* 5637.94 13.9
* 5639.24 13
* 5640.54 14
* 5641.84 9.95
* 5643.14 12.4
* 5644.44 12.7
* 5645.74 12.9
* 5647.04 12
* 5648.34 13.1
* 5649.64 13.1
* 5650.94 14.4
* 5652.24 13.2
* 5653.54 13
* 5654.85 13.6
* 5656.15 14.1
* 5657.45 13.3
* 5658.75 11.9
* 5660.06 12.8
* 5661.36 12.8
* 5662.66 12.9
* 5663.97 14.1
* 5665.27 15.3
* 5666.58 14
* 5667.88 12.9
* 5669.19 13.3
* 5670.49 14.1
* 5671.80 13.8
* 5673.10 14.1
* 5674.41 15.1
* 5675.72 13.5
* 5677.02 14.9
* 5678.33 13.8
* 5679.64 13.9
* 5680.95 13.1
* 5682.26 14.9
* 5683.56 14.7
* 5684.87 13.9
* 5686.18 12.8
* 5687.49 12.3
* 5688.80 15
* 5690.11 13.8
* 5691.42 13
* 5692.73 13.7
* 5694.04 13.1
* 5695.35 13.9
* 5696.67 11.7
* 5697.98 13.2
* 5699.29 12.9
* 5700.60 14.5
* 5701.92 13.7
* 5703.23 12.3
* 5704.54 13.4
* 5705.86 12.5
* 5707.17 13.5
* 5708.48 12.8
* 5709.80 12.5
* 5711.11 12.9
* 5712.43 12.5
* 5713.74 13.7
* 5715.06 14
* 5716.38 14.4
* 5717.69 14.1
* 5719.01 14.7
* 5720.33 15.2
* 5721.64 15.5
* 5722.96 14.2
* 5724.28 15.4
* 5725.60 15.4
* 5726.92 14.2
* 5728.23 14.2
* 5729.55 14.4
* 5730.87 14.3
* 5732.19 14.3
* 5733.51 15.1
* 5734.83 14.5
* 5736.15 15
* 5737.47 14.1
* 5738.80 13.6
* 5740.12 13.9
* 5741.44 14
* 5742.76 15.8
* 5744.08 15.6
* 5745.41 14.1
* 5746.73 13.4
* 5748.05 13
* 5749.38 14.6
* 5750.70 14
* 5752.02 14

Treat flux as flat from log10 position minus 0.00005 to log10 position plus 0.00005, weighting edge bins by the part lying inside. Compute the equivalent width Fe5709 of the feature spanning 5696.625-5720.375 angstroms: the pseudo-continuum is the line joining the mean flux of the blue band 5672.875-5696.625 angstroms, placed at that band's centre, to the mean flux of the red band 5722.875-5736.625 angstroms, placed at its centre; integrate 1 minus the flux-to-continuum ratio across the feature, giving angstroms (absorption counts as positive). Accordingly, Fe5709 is 1.4 angstroms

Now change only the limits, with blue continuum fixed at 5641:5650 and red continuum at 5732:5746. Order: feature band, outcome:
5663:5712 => -1.0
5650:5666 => -1.1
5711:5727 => -0.3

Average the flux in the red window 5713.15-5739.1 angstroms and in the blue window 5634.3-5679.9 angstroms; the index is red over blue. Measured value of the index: 1.1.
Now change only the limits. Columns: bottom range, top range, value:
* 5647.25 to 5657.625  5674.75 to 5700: 1.01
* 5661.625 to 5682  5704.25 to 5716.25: 0.94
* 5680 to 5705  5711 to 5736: 1.07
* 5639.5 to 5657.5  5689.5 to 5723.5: 1.04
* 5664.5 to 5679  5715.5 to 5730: 1.04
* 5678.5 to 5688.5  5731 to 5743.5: 1.06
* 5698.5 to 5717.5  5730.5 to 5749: 1.08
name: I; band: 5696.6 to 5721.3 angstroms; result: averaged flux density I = 13.5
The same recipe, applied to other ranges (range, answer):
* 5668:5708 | 13.6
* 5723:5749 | 14.4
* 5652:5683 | 13.7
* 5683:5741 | 13.8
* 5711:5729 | 14.4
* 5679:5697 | 13.6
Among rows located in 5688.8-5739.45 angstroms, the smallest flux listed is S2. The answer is 11.7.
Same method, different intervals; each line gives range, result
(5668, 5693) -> 12.3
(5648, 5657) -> 13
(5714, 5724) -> 14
